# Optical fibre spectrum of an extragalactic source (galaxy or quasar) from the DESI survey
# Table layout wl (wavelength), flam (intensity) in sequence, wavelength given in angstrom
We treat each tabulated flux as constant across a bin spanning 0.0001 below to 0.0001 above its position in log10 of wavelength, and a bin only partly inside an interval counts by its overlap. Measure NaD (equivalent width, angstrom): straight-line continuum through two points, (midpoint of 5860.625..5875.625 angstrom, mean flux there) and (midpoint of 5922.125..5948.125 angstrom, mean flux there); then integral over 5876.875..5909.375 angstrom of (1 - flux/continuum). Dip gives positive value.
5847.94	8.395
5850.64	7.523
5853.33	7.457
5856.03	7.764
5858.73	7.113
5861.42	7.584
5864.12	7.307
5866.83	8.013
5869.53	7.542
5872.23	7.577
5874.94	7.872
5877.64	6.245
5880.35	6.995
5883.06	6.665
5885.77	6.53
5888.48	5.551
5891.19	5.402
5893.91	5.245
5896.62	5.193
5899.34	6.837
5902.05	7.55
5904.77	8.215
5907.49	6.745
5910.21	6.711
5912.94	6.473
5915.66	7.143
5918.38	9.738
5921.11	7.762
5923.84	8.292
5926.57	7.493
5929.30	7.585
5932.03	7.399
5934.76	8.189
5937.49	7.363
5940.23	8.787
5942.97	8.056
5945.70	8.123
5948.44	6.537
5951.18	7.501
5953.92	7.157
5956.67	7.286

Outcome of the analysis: 5.4 angstrom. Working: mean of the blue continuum 7.64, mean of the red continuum 7.86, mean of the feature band 6.44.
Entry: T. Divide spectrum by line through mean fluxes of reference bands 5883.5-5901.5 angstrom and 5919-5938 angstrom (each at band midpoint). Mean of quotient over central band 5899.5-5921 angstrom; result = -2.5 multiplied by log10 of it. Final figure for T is -0.10 mag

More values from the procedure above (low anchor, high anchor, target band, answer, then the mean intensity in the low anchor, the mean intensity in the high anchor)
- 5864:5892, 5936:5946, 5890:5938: 0.058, 6.89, 8.08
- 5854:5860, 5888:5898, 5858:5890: -0.102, 7.44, 5.33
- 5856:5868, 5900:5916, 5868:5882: 0.025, 7.52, 7.13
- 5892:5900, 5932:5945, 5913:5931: -0.115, 5.64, 8.03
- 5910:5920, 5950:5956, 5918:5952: -0.058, 7.61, 7.31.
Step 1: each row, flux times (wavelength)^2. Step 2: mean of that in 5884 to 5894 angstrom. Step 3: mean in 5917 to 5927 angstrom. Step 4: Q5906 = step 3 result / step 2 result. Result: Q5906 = 1.47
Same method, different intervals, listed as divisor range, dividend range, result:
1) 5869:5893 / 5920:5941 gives 1.20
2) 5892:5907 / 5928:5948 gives 1.21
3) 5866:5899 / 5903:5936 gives 1.18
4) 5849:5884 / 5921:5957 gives 1.07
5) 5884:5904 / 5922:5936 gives 1.29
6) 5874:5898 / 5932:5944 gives 1.33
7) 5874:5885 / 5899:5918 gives 1.06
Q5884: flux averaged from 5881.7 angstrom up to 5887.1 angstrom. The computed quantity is 6.6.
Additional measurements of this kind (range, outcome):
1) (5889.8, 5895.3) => 5.32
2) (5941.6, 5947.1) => 8.09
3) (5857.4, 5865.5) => 7.34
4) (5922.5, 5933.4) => 7.69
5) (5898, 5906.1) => 7.54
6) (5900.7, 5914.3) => 7.14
